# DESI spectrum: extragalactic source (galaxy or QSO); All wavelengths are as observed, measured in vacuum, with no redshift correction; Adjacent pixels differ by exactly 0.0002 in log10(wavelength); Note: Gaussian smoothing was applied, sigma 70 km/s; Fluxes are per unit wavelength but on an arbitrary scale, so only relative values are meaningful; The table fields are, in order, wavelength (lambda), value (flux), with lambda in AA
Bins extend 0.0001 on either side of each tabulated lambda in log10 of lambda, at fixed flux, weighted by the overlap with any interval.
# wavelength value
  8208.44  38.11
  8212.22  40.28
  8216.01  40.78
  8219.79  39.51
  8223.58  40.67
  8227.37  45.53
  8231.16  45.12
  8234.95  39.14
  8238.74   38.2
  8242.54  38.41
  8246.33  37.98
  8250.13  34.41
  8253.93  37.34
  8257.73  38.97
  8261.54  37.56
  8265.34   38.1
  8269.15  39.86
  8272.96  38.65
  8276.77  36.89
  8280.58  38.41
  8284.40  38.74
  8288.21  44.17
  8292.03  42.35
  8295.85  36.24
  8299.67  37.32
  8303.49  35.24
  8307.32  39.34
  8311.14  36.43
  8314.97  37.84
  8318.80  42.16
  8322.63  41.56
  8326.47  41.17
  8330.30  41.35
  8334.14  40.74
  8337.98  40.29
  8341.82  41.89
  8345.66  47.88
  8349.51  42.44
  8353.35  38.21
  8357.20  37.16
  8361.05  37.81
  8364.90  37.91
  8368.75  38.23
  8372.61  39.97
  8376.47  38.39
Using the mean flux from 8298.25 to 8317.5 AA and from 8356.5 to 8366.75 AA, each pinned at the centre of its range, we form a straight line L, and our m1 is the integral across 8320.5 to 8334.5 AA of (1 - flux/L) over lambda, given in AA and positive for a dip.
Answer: -1.4 AA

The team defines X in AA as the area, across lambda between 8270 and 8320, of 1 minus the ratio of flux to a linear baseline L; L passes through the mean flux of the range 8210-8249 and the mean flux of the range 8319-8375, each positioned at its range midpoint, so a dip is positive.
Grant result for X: 2.1 AA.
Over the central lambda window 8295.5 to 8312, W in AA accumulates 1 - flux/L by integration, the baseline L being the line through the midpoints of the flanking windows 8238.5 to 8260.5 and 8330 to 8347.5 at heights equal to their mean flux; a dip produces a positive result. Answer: 1.44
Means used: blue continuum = 37.5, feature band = 37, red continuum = 42.5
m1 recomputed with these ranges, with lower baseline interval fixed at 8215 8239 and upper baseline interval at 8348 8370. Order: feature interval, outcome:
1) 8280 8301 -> 0.23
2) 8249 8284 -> 2.34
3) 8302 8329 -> 0.22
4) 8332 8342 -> -0.45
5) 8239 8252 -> 1.27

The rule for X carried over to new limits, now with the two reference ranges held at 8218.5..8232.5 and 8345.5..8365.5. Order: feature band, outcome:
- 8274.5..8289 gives 0.8 AA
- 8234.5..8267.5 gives 3.4 AA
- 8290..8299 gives 0.4 AA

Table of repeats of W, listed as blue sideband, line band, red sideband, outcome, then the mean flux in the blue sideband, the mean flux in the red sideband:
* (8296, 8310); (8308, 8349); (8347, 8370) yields -3.43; 37.1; 38.9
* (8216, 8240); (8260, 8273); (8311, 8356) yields 0.86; 41.4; 41.1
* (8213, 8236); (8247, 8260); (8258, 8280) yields 0.81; 41.8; 38.3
